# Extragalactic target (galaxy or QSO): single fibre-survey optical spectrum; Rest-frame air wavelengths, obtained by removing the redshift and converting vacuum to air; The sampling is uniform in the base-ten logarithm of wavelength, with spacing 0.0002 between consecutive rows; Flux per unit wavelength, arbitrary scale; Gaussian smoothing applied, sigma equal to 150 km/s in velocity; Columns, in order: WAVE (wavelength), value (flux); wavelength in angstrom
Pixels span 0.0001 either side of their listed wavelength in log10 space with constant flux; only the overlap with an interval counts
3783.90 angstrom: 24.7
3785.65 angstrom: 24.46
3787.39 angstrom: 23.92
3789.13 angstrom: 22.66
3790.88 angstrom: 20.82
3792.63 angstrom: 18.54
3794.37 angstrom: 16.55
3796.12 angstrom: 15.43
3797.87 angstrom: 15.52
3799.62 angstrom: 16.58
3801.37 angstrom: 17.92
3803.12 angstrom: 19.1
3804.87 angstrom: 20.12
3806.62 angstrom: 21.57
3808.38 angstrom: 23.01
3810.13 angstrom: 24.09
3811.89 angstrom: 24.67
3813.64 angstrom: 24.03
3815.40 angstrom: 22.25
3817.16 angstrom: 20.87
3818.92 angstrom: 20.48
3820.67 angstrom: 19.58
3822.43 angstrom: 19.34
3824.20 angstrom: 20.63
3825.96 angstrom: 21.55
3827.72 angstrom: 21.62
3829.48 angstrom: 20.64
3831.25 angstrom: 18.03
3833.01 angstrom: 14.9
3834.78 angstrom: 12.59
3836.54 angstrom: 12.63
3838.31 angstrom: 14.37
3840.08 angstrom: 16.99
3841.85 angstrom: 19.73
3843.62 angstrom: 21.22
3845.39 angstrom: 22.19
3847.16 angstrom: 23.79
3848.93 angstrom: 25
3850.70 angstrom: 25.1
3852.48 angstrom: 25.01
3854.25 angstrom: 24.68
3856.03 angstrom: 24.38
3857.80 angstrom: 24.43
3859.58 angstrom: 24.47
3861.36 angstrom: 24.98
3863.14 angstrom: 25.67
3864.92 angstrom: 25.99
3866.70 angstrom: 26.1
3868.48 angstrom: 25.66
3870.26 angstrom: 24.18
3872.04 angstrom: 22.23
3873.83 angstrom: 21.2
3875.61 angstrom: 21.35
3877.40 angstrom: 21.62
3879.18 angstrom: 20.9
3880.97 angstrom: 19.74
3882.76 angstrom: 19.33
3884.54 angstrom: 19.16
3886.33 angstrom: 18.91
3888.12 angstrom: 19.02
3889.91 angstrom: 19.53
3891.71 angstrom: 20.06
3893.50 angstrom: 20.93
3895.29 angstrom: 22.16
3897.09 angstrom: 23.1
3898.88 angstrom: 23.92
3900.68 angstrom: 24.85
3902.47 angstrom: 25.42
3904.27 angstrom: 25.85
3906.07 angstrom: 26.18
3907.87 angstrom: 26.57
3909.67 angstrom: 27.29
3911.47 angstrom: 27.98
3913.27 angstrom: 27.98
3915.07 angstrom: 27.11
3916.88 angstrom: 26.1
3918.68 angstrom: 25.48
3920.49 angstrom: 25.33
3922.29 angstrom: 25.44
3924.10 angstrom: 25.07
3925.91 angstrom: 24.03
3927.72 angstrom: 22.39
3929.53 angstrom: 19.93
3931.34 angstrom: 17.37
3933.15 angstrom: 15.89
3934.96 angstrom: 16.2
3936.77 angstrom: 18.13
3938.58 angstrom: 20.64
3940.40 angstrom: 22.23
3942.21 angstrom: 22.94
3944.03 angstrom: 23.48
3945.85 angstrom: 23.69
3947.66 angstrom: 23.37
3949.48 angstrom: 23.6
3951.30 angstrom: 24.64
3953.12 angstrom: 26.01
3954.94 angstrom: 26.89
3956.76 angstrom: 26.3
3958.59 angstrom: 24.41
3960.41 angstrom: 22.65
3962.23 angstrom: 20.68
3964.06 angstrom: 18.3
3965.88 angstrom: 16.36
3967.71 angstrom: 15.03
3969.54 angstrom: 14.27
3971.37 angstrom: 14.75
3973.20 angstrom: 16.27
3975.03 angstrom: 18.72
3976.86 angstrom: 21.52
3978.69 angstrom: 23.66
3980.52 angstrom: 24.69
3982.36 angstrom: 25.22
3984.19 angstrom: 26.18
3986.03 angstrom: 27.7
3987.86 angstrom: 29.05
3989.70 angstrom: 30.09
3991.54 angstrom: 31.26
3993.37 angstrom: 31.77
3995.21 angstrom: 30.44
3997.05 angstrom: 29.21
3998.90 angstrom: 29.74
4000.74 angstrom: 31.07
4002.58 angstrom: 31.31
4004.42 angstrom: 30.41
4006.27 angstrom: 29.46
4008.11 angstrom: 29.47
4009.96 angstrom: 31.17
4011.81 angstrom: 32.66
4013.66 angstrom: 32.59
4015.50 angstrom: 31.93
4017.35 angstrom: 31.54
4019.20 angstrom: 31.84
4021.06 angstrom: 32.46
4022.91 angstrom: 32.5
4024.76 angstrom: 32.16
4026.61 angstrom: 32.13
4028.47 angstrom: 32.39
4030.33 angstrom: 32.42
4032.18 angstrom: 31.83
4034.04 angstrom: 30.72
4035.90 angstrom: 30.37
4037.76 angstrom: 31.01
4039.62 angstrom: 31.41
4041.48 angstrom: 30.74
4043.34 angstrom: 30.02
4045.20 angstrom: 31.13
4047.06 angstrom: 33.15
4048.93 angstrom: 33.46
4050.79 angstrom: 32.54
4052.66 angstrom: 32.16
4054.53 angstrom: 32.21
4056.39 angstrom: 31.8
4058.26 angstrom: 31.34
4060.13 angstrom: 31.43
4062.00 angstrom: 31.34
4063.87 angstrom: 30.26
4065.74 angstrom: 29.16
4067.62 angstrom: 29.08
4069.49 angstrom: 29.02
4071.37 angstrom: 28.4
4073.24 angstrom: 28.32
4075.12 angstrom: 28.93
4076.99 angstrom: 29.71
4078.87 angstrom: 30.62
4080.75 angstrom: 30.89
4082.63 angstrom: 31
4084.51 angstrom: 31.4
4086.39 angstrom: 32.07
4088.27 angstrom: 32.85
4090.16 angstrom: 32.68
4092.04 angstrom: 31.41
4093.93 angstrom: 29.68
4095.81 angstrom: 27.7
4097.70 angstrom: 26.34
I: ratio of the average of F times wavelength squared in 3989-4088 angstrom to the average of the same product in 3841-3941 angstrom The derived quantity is 1.45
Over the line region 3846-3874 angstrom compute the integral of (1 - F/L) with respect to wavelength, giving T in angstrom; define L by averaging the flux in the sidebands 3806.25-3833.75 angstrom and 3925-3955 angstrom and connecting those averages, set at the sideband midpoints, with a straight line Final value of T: -4.4 angstrom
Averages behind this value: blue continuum 21.1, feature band 24.6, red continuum 21.7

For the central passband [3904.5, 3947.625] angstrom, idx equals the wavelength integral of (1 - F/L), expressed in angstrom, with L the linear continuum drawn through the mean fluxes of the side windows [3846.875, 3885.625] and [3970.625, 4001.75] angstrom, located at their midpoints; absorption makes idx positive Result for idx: 2.2 angstrom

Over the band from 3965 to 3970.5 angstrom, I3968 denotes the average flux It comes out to 15.2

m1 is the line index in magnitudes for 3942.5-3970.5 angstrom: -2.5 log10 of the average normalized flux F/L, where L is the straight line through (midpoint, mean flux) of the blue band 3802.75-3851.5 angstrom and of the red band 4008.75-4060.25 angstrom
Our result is 0.241 mag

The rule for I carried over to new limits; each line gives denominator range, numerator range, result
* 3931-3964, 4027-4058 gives 1.50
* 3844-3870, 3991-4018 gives 1.35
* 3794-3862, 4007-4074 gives 1.70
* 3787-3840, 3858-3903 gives 1.20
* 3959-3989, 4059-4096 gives 1.52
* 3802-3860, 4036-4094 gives 1.66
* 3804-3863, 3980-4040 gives 1.58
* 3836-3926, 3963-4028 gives 1.24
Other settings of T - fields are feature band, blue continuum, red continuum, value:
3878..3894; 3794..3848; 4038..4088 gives 1.97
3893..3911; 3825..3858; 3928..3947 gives -4.03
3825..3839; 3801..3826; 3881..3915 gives 2.99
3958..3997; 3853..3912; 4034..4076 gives 6.17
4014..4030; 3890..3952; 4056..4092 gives -2.31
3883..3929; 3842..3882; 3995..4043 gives 3.29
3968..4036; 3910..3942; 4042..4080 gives -2.44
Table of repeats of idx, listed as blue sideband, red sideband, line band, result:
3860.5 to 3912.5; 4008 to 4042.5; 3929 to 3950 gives 4.6 angstrom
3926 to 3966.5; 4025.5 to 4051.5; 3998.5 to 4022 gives -2.2 angstrom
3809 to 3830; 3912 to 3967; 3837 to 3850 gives 1.0 angstrom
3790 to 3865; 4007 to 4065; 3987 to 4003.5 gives -0.5 angstrom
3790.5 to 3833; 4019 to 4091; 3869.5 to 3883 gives 0.9 angstrom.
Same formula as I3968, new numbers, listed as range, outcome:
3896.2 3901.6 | 24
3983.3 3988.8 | 27.7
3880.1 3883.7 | 19.6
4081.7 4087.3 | 31.5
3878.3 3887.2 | 19.6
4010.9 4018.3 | 32.2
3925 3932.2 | 20.9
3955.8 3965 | 22.5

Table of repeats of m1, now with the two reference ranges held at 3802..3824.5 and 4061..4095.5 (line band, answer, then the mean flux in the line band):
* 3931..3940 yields 0.386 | 17.9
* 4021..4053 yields -0.101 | 31.8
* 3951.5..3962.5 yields 0.066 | 24.7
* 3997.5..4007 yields -0.095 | 30.3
